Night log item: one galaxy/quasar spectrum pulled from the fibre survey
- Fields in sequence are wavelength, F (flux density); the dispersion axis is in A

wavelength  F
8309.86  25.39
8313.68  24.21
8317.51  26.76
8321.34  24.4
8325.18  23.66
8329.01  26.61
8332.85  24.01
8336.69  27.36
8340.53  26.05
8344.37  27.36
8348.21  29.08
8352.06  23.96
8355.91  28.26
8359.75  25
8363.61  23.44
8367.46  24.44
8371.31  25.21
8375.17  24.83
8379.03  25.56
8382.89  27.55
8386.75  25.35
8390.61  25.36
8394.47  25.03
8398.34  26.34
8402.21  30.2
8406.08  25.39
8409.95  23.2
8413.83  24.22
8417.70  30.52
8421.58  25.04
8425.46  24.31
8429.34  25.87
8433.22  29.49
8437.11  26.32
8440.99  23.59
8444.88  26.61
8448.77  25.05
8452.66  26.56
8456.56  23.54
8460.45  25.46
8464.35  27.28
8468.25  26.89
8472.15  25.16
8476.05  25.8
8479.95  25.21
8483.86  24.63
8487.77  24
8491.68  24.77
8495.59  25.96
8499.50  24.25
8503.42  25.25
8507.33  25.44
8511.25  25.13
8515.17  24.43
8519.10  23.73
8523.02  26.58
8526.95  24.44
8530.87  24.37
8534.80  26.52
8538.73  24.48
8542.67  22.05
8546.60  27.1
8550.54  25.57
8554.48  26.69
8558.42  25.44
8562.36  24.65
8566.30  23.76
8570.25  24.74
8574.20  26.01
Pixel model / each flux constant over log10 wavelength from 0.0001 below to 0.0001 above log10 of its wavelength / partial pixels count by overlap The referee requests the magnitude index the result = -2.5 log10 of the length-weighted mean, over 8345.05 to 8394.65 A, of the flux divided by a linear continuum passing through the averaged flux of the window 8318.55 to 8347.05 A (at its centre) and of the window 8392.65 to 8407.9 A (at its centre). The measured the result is 0.026 mag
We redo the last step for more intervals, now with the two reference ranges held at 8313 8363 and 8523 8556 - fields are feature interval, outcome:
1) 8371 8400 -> 0.00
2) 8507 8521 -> 0.03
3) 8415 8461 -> -0.02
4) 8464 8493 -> 0.00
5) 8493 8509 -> 0.01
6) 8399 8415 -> -0.01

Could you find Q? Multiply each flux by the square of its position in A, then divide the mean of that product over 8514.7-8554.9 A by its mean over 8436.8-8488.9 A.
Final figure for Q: 1.00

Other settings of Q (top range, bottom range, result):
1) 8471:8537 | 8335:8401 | 1.00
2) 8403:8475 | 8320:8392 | 1.03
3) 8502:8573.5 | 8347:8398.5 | 1.02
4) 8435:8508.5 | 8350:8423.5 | 1.01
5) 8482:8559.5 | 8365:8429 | 1.00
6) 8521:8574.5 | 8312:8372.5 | 1.03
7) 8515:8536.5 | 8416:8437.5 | 0.95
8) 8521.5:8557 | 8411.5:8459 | 1.00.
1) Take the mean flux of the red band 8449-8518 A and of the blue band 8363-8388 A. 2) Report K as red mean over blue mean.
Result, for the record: 1.00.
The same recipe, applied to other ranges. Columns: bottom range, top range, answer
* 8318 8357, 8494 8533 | 0.96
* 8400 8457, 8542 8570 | 0.97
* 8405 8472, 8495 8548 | 0.97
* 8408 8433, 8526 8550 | 0.96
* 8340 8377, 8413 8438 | 1.03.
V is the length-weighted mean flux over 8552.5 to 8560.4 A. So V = 26.1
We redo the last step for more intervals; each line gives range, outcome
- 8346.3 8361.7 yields 26.6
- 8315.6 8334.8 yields 25.1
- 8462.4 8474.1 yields 26.4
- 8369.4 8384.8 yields 25.8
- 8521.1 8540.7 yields 25.3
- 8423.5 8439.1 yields 26.5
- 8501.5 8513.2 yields 25.3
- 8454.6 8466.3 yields 25.4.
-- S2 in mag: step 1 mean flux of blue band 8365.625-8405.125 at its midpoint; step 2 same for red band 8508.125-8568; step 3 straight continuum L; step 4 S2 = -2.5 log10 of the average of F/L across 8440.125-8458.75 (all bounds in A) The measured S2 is 0.02 mag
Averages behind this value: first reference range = 26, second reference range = 25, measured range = 25.2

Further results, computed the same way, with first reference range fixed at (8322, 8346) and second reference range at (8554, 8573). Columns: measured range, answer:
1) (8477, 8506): 0.01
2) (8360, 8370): 0.06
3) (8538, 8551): 0.01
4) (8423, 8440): -0.04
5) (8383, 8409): -0.03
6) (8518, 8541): 0.00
